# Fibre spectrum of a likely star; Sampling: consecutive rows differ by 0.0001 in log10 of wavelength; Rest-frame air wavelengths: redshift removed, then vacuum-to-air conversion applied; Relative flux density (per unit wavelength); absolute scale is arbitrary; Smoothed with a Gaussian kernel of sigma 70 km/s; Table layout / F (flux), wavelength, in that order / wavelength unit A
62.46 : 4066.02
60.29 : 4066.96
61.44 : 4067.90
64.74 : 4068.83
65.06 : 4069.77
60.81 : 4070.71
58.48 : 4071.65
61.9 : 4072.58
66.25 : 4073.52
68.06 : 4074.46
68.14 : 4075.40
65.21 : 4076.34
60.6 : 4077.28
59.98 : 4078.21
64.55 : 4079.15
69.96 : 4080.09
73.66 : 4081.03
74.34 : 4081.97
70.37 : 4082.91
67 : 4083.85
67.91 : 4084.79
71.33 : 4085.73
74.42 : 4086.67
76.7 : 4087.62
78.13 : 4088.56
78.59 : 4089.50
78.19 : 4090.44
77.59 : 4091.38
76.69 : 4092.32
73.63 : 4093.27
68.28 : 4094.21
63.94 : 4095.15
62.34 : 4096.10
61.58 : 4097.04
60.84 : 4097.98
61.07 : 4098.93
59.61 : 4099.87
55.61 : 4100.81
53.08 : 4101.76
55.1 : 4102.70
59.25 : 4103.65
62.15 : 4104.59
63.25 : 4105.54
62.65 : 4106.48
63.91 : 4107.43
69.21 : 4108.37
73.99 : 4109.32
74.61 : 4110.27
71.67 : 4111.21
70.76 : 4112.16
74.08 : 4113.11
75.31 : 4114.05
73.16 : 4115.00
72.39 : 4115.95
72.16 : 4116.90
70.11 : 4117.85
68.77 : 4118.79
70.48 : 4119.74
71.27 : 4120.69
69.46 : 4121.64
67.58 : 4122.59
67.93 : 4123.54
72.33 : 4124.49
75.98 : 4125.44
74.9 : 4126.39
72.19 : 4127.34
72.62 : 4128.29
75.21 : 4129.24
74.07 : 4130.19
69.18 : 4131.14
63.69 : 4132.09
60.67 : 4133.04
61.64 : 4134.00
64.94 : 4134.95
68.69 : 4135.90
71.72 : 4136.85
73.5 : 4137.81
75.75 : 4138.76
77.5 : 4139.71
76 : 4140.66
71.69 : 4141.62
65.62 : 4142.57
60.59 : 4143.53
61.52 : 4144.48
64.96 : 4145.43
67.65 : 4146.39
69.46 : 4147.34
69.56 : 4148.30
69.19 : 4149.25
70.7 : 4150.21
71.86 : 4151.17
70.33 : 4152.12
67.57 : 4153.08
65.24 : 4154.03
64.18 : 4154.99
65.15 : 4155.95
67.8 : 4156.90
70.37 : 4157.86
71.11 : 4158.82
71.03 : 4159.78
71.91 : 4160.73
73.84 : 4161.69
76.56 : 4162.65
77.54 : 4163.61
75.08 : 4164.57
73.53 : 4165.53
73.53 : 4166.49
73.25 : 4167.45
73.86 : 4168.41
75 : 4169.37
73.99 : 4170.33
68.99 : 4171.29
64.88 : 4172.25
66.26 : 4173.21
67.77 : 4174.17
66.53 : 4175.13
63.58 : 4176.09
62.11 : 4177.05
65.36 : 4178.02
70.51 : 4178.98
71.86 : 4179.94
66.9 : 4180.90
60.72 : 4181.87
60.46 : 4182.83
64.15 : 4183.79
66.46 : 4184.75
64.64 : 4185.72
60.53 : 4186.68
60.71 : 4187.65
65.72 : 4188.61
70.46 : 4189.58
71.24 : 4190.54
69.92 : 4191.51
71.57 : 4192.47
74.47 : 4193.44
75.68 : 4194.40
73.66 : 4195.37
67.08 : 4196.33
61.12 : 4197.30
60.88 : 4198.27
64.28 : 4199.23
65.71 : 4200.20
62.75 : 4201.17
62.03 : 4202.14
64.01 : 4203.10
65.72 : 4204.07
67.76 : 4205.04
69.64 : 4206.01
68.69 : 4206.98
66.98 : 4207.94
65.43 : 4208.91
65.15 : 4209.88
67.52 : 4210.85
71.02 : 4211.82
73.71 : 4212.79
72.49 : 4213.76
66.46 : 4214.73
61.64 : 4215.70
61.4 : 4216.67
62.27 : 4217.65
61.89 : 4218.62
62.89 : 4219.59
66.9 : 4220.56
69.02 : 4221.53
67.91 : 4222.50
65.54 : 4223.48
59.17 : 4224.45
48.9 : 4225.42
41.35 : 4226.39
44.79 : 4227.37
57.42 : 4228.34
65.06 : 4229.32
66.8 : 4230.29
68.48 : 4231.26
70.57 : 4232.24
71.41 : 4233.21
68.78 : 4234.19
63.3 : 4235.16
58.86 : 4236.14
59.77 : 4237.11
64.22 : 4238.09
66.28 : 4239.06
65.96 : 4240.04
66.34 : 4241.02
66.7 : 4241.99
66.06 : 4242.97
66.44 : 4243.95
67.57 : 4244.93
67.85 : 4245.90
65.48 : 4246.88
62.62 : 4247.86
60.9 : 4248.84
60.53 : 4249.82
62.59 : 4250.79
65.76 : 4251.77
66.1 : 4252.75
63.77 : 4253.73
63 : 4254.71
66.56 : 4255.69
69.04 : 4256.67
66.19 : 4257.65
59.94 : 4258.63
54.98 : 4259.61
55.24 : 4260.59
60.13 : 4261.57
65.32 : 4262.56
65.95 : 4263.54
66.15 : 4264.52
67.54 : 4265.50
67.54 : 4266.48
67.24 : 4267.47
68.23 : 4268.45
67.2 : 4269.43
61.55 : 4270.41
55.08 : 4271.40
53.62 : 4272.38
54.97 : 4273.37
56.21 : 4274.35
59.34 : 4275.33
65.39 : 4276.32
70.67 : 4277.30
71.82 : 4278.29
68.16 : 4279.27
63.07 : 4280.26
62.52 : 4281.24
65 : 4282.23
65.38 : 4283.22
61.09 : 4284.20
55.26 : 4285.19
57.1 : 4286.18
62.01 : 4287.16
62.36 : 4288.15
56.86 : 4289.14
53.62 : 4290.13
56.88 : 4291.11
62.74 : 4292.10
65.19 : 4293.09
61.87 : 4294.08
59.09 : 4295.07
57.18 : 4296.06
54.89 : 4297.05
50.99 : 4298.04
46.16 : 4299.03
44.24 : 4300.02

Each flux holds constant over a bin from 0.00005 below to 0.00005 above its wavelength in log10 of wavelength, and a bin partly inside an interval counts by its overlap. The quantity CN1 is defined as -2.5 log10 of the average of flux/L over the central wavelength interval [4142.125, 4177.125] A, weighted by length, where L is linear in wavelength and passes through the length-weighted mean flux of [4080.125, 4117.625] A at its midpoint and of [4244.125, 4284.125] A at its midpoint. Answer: -0.04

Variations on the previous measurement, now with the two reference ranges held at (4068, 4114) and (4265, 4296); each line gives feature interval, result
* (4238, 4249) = -0.05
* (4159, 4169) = -0.14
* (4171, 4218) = -0.04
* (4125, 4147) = -0.06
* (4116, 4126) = -0.07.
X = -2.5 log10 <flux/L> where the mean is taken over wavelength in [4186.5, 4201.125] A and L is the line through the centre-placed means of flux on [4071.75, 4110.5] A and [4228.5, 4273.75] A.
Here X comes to -0.04 mag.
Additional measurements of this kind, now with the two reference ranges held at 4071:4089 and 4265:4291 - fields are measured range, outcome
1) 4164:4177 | -0.08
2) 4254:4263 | 0.01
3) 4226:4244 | 0.01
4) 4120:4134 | -0.05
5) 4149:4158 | -0.04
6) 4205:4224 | -0.04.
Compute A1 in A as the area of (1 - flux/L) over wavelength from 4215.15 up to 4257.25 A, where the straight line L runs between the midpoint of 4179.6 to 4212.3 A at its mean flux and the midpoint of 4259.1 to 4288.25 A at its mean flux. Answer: 0.7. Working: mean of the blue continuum 66.6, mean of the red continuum 62.5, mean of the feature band 63.5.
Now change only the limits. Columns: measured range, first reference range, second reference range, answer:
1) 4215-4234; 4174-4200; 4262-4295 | 0.87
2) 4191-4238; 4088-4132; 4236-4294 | 0.05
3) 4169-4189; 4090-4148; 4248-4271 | 0.15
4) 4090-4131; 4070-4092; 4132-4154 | 0.18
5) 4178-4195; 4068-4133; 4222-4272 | -0.53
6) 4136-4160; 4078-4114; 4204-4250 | -0.93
